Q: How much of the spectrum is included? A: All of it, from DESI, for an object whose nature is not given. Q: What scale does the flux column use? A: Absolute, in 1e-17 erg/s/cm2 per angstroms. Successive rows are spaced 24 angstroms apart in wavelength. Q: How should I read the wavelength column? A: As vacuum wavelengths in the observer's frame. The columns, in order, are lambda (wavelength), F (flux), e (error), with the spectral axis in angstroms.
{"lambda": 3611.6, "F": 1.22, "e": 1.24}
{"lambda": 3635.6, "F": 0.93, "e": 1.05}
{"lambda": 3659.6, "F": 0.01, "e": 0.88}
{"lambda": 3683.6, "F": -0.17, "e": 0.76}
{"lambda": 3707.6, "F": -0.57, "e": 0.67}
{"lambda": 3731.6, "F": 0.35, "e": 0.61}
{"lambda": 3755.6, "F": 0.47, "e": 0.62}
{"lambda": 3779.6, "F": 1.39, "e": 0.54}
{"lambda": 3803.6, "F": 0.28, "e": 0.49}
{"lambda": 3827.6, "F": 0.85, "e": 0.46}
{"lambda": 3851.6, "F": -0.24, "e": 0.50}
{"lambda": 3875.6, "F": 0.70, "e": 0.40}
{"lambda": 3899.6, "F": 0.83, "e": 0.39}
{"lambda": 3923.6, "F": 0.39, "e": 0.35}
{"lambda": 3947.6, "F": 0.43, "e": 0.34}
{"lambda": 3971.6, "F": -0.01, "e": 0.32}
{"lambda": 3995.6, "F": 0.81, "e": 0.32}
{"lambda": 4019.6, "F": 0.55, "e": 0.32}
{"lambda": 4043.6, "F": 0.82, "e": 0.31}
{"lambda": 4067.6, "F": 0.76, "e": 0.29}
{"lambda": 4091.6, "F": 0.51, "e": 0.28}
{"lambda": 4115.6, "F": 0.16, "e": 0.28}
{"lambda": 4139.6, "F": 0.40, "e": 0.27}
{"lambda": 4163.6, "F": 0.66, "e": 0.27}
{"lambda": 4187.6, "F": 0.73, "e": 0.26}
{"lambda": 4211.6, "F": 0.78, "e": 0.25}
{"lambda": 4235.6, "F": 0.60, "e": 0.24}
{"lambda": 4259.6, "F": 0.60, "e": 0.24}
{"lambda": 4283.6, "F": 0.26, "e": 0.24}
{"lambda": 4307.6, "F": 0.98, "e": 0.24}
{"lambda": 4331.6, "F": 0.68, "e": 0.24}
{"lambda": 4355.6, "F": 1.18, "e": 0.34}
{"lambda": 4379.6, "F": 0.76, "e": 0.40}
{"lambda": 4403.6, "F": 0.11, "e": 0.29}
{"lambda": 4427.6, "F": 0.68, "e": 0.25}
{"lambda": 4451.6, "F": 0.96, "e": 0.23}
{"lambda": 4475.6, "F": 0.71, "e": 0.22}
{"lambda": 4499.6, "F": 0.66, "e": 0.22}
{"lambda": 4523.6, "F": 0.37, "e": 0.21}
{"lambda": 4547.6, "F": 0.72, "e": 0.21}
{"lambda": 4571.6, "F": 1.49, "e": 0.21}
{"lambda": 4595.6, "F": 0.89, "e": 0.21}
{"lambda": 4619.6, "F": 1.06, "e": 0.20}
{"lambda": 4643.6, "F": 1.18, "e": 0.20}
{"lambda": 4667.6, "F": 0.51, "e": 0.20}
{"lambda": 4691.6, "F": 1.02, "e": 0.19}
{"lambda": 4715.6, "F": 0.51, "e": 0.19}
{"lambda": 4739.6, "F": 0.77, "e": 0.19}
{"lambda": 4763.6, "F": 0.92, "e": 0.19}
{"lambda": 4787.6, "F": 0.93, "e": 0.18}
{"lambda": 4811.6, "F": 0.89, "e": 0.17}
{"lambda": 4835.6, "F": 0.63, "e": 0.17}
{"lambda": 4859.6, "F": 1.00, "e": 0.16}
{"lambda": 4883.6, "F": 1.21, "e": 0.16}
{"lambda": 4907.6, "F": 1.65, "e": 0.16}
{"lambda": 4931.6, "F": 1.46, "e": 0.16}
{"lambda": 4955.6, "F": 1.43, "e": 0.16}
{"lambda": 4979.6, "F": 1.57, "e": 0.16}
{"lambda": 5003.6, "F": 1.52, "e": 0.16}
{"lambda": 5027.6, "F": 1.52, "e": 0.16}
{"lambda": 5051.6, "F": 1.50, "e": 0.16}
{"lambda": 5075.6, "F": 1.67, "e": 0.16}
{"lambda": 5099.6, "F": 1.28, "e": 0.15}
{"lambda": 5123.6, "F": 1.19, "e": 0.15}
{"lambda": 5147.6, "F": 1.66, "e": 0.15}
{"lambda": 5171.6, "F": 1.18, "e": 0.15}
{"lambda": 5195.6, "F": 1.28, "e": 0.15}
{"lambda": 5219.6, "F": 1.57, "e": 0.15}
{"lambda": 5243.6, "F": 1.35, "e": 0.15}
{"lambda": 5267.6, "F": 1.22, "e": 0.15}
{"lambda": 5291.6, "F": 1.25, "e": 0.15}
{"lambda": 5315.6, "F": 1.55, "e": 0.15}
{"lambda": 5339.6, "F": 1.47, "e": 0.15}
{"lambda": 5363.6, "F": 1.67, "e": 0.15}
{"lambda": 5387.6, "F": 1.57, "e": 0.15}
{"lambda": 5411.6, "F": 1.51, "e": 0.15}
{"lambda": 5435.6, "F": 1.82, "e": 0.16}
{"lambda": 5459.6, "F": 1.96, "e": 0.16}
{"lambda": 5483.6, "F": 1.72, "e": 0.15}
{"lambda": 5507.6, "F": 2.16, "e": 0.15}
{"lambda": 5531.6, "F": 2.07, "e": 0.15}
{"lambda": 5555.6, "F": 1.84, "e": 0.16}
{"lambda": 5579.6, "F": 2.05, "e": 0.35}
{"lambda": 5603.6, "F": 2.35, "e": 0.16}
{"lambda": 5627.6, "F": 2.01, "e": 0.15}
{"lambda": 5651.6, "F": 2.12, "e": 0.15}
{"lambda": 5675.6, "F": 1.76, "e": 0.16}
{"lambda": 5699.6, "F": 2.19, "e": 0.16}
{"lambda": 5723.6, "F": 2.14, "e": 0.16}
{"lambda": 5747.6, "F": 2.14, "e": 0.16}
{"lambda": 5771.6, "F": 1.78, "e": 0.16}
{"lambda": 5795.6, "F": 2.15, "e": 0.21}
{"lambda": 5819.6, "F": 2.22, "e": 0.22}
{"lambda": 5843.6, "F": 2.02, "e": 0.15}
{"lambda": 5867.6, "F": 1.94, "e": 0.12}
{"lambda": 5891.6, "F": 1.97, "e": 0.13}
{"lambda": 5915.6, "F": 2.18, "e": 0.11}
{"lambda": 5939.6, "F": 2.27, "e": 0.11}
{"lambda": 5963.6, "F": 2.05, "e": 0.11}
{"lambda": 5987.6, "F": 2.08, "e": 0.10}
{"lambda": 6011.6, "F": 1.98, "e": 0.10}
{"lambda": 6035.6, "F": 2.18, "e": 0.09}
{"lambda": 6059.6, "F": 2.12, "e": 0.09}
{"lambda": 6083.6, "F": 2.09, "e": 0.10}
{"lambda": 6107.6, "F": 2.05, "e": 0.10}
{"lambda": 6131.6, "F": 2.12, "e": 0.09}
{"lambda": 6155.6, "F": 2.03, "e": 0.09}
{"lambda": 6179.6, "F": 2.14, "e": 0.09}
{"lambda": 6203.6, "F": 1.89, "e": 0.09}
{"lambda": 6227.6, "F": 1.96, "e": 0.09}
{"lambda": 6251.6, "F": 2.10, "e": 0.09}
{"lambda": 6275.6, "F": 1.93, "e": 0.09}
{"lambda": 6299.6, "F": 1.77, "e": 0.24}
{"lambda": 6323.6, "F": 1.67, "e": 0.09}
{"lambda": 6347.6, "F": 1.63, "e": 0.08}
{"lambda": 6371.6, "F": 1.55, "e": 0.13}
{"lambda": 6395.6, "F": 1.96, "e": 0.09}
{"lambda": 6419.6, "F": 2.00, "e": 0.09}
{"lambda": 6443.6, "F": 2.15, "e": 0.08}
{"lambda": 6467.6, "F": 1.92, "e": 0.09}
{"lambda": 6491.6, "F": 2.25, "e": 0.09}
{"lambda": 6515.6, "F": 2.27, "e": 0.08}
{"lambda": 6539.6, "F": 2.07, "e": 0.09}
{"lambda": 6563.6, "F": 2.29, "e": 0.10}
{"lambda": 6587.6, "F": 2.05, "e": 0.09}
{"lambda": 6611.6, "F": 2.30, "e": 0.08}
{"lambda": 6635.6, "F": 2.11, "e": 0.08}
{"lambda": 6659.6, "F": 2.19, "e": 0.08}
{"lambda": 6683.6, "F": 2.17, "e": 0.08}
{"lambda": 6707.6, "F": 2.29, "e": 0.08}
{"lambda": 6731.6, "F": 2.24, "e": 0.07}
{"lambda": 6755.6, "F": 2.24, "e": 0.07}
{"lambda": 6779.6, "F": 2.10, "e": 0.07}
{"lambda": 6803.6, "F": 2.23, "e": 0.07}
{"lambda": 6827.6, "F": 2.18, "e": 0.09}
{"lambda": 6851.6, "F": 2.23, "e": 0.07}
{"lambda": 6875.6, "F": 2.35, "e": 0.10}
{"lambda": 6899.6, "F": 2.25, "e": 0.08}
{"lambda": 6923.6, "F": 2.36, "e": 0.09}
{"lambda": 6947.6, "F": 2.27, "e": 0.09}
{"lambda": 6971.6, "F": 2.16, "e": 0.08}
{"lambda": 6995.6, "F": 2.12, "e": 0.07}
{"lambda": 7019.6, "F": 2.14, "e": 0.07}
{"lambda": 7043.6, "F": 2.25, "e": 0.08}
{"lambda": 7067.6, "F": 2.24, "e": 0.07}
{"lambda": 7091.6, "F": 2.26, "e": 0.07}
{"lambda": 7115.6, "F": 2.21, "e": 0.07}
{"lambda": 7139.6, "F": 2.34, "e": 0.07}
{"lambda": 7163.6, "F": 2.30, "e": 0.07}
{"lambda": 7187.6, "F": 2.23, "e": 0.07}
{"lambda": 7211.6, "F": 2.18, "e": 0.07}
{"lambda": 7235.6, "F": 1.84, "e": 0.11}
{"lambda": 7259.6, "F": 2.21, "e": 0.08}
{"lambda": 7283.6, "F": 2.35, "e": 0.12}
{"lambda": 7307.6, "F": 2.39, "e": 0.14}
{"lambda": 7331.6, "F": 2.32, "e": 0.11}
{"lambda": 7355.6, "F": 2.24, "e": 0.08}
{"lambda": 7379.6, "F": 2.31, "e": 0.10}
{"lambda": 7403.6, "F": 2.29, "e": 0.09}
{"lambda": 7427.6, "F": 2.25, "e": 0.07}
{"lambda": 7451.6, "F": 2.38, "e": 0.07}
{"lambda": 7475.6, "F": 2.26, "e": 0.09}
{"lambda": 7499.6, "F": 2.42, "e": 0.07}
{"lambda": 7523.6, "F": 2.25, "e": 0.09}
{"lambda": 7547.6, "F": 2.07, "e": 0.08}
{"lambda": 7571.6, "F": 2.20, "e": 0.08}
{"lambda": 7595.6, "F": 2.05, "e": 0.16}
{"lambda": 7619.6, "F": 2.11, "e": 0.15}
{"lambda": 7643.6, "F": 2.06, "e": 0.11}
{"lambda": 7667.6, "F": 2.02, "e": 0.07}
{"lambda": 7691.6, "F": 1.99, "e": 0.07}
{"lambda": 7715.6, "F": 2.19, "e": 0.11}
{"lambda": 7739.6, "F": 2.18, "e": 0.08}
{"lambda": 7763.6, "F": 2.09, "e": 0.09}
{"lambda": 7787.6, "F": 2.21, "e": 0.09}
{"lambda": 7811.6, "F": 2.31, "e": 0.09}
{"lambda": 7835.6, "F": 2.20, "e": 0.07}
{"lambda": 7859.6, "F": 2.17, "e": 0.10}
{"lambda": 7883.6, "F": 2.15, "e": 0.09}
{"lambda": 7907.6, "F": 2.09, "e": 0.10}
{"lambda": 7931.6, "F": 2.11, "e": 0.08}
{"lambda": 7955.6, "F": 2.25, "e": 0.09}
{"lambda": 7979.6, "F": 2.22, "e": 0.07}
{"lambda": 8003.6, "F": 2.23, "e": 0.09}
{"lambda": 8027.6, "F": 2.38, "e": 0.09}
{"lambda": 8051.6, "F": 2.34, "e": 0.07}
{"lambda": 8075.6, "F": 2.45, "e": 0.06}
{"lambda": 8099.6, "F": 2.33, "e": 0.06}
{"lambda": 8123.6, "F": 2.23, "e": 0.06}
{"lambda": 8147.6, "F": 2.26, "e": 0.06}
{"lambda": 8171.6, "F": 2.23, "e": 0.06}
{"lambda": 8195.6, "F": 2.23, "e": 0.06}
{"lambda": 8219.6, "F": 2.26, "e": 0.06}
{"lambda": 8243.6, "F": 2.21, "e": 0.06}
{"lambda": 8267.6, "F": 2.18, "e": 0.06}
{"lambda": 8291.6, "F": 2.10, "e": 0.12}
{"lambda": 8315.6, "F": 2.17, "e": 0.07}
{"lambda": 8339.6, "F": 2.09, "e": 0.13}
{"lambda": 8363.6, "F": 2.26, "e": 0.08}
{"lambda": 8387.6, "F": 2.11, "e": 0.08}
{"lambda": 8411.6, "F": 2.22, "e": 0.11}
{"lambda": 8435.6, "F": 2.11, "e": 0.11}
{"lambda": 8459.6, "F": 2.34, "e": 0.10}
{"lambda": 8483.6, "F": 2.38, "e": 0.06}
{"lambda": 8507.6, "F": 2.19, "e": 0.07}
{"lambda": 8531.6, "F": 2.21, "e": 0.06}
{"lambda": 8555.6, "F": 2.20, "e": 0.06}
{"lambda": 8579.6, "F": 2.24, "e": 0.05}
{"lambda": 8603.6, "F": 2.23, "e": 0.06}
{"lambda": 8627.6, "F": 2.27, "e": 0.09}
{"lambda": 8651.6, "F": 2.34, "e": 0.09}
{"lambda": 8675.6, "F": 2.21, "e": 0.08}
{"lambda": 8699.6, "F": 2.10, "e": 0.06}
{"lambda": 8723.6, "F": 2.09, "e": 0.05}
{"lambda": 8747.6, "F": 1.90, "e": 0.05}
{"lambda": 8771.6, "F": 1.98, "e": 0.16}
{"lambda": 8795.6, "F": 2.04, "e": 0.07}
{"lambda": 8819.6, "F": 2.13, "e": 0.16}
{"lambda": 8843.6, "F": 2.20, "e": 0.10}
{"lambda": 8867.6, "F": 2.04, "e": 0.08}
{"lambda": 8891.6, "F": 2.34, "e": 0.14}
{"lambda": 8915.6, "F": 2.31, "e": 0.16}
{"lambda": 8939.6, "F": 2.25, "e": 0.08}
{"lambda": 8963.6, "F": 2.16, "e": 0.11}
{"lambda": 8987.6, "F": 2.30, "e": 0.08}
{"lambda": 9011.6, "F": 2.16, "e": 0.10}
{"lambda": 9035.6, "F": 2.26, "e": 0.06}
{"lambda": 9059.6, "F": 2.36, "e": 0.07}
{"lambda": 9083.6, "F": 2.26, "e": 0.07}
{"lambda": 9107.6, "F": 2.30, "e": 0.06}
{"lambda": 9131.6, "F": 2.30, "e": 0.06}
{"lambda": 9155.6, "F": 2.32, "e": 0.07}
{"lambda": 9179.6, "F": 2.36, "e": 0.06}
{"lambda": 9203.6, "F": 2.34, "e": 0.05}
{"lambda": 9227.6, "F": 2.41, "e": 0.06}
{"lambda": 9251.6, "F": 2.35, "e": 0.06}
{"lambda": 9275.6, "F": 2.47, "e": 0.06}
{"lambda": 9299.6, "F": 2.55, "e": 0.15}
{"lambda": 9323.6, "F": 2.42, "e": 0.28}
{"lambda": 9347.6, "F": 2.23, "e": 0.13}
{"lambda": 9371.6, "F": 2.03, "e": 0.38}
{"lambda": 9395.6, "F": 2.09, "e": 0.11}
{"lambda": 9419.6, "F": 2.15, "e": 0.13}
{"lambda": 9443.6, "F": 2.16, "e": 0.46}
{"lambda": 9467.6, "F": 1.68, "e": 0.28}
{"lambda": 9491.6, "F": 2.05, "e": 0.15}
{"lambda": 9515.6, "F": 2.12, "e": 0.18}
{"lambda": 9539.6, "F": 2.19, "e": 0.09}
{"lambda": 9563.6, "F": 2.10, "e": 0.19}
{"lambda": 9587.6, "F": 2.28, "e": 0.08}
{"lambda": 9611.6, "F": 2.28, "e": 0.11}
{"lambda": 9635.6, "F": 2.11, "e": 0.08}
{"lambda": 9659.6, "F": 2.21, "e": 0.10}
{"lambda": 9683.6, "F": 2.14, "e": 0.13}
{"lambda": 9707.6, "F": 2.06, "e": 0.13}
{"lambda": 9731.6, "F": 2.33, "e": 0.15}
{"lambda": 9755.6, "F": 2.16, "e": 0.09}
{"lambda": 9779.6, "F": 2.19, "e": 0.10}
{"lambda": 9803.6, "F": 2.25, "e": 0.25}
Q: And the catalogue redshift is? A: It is 0.228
